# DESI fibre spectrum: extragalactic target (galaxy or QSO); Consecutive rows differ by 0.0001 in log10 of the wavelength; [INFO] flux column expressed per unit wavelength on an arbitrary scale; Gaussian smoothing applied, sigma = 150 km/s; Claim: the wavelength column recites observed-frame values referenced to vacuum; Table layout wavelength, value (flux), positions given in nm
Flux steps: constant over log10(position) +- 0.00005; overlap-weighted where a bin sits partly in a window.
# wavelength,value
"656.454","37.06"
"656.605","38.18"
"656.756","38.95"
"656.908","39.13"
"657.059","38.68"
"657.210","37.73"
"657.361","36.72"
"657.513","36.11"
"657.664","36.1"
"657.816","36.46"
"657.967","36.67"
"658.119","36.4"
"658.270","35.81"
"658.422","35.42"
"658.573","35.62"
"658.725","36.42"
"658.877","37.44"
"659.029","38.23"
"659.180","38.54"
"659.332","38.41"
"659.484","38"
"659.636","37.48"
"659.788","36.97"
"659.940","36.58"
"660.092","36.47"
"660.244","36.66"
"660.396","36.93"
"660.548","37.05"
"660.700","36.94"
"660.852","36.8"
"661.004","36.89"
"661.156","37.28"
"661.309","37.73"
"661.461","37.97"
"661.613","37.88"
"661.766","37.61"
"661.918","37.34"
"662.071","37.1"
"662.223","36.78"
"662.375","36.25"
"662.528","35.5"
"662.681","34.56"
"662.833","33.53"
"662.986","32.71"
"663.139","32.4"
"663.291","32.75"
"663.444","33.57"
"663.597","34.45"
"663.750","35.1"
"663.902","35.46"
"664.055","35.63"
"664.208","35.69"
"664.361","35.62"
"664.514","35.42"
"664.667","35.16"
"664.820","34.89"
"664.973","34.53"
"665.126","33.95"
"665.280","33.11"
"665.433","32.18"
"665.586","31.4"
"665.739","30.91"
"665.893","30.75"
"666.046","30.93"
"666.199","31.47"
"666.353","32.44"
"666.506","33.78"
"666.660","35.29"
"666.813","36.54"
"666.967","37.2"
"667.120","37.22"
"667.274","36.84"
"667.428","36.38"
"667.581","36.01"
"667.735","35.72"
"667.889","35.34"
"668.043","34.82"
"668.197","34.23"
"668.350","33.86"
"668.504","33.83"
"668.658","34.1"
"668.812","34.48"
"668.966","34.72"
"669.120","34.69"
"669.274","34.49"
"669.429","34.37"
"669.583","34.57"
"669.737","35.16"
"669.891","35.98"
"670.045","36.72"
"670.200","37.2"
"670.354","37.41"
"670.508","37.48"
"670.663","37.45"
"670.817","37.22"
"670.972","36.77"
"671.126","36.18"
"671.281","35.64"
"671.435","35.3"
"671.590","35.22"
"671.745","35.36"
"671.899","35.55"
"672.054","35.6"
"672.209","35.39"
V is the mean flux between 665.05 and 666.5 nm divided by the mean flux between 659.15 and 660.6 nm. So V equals 0.9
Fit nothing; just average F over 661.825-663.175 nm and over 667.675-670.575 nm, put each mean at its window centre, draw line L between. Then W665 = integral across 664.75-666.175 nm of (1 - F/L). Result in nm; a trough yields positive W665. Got 0.112 nm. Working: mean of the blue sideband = 35.2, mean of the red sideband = 35.2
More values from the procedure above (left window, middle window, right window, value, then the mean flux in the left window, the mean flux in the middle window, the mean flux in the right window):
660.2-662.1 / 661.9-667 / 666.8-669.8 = 0.30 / 37.3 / 34.2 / 35.2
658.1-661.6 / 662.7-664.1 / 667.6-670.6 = 0.09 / 37.1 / 34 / 35.2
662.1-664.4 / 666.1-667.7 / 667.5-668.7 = -0.02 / 34.7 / 35.3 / 34.8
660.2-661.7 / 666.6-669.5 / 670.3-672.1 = 0.10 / 37.2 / 35.3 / 36.3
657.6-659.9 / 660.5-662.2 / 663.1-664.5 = -0.07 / 36.9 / 37.3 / 34.6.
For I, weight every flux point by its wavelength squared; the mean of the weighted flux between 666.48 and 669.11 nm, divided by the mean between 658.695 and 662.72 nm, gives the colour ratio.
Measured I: 0.97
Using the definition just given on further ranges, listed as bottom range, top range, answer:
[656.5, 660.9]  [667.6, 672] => 0.99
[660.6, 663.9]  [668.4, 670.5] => 1.01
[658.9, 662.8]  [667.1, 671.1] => 0.99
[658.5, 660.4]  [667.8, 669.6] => 0.95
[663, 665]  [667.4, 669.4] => 1.02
